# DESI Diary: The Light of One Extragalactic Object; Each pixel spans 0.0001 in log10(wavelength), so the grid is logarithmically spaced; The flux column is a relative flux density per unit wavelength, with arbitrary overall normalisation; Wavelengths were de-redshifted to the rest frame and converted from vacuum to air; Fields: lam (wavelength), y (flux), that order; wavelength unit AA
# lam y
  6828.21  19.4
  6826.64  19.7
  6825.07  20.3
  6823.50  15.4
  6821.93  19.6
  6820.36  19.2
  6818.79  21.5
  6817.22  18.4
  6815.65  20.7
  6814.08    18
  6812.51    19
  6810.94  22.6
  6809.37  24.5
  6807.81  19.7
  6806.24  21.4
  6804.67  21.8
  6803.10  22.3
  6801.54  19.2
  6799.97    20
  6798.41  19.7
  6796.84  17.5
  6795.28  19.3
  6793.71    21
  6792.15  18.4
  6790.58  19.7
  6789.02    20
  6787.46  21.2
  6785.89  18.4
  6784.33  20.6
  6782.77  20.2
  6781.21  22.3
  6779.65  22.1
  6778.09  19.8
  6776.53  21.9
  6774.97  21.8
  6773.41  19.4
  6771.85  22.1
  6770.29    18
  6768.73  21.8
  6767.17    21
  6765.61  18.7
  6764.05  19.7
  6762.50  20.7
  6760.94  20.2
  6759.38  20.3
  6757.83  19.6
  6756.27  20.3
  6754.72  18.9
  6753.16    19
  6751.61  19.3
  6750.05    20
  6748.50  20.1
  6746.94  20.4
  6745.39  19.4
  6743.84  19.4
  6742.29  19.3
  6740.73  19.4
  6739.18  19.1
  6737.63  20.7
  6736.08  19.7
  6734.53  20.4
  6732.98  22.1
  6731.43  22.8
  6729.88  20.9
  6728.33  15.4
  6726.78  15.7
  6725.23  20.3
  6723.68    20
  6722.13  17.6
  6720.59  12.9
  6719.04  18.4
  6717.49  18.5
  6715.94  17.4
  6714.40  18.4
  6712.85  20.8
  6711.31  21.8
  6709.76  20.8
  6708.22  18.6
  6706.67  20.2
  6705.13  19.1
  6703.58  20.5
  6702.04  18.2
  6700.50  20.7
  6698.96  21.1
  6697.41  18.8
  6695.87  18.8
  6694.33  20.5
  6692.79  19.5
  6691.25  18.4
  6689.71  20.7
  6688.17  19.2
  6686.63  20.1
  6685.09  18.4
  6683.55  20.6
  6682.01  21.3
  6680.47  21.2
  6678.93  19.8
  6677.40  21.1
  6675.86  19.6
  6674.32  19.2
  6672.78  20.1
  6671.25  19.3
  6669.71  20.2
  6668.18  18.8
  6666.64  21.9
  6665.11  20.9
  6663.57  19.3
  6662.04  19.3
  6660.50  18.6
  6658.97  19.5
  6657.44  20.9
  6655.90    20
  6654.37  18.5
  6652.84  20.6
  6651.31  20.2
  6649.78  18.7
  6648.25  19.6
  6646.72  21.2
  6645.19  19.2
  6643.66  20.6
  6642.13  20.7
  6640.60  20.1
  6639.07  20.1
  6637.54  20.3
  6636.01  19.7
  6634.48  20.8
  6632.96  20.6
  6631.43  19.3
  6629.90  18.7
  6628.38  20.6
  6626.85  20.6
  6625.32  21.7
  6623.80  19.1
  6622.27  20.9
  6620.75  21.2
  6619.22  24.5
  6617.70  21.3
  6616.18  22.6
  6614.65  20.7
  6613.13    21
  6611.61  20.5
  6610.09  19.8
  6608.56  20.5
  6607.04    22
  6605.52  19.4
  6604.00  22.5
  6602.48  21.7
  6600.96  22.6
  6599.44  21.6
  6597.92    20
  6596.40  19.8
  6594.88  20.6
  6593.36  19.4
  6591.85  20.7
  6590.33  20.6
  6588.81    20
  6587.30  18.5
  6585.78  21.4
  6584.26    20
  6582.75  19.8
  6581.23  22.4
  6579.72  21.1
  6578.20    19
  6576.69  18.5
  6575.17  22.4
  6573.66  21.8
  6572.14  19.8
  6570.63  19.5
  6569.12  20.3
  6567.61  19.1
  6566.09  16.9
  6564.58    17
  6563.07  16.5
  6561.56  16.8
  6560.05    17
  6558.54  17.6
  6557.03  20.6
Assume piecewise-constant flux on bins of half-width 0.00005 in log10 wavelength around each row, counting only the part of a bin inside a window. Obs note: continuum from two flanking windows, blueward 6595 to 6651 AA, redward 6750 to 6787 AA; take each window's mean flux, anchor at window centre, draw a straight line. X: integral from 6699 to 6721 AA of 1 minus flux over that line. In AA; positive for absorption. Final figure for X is 1.33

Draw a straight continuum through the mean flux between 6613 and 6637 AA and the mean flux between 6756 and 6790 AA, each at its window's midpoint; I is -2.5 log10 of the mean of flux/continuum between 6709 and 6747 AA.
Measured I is 0.07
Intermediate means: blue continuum 20.8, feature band 19.2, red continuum 20.5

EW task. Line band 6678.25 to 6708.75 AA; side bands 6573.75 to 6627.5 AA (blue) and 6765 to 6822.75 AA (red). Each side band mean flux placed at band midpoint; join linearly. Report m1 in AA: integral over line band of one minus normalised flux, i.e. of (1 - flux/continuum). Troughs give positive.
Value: 1.2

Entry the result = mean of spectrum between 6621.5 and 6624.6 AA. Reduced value 20.1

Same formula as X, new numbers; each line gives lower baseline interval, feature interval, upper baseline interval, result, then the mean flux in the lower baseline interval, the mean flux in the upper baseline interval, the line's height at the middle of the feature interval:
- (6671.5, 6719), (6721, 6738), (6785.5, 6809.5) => 0.40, 19.8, 20.2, 19.9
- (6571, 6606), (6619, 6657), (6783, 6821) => 0.46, 20.6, 20.2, 20.5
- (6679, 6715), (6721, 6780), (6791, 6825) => 0.18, 19.9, 20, 19.9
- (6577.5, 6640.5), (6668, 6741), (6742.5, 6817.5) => 3.16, 20.7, 20.2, 20.4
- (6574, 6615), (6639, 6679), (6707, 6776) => 0.48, 20.6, 19.6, 20.2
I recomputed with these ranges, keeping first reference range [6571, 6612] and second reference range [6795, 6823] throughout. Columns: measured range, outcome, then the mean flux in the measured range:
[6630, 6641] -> 0.03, 20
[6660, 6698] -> 0.03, 19.8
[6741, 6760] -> 0.04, 19.7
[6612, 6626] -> -0.05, 21.4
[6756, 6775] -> 0.00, 20.2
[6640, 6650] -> 0.02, 20.1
